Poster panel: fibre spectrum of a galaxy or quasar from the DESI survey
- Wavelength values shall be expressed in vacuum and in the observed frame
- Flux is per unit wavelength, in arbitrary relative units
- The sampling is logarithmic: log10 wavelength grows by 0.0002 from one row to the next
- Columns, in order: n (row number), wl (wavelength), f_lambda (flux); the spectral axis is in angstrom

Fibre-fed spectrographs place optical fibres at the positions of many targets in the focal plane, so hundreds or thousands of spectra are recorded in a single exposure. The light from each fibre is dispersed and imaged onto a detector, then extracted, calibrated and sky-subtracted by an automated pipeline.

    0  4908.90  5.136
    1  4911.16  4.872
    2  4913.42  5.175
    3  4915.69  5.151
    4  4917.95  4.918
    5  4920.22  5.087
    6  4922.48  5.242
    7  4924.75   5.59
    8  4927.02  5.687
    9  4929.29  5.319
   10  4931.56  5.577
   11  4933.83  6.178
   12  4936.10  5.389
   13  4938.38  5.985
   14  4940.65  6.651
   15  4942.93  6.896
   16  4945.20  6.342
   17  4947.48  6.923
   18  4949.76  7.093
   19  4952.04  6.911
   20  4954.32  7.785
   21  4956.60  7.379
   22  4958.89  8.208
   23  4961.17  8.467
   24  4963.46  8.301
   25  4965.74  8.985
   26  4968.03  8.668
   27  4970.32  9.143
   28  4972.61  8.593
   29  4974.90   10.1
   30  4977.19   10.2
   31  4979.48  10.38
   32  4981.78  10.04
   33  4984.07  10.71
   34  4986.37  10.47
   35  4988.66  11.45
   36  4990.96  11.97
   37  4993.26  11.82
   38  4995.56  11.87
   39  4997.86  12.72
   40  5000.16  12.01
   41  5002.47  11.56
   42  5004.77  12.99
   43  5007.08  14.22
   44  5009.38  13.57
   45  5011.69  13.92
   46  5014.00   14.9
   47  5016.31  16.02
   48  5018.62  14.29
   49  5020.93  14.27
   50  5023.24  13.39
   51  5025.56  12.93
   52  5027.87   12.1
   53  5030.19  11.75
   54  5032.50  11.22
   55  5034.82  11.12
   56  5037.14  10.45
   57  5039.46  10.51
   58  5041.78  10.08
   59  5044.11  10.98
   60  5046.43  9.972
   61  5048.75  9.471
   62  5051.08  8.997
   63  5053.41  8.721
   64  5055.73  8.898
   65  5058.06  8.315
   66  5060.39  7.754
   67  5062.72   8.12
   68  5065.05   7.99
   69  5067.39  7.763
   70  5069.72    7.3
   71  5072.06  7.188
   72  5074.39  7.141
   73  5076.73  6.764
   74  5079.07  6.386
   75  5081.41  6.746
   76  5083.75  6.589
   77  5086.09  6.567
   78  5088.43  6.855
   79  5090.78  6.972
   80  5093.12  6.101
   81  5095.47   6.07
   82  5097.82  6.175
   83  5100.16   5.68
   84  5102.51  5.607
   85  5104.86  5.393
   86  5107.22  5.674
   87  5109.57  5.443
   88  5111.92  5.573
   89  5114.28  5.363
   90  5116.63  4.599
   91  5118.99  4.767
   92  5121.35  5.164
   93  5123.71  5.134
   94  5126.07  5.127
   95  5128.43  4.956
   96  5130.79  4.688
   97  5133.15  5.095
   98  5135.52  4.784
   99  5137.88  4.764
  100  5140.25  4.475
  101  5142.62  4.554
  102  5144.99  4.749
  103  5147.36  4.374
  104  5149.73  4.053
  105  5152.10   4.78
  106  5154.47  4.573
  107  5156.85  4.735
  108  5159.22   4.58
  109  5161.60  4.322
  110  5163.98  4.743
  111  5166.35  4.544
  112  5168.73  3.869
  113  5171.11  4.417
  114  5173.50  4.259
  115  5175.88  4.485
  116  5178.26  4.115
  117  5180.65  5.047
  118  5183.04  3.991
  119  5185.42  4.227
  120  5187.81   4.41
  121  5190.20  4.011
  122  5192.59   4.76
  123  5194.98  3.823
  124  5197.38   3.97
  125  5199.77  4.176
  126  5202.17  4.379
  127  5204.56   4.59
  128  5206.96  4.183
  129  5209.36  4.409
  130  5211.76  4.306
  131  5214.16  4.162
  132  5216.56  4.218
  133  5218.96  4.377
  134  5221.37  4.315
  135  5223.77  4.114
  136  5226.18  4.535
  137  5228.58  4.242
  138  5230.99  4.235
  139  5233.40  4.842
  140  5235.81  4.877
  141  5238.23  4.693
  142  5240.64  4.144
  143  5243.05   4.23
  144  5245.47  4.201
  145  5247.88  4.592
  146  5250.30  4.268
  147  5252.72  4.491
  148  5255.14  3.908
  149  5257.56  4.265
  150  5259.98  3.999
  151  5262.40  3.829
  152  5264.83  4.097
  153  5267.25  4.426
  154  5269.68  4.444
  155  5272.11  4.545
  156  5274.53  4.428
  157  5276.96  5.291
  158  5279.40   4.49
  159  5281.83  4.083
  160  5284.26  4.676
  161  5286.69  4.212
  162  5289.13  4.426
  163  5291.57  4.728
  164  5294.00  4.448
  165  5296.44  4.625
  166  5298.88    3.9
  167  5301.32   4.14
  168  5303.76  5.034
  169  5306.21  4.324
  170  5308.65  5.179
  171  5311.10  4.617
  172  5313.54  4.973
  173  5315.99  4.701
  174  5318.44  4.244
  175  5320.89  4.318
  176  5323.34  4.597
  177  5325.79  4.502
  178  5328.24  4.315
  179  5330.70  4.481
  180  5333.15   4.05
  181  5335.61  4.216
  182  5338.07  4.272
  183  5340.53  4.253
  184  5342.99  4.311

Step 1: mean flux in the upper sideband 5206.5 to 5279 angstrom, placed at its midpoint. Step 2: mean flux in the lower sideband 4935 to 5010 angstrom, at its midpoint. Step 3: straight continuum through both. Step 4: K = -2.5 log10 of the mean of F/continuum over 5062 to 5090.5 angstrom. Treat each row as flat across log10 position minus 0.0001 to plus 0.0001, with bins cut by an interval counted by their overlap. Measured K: 0.064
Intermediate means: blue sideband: 9.49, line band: 7.1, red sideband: 4.36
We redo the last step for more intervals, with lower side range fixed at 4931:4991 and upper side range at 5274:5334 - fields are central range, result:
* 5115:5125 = 0.30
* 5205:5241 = 0.23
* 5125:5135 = 0.28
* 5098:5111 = 0.20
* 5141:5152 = 0.36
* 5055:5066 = -0.14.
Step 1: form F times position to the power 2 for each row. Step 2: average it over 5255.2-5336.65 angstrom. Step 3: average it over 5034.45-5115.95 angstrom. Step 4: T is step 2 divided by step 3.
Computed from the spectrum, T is 0.6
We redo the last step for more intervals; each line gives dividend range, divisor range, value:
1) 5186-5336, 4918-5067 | 0.50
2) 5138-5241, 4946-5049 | 0.43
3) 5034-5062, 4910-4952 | 1.72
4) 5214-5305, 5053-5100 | 0.66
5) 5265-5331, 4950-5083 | 0.49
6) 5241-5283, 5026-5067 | 0.48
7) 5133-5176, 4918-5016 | 0.53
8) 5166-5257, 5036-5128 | 0.64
